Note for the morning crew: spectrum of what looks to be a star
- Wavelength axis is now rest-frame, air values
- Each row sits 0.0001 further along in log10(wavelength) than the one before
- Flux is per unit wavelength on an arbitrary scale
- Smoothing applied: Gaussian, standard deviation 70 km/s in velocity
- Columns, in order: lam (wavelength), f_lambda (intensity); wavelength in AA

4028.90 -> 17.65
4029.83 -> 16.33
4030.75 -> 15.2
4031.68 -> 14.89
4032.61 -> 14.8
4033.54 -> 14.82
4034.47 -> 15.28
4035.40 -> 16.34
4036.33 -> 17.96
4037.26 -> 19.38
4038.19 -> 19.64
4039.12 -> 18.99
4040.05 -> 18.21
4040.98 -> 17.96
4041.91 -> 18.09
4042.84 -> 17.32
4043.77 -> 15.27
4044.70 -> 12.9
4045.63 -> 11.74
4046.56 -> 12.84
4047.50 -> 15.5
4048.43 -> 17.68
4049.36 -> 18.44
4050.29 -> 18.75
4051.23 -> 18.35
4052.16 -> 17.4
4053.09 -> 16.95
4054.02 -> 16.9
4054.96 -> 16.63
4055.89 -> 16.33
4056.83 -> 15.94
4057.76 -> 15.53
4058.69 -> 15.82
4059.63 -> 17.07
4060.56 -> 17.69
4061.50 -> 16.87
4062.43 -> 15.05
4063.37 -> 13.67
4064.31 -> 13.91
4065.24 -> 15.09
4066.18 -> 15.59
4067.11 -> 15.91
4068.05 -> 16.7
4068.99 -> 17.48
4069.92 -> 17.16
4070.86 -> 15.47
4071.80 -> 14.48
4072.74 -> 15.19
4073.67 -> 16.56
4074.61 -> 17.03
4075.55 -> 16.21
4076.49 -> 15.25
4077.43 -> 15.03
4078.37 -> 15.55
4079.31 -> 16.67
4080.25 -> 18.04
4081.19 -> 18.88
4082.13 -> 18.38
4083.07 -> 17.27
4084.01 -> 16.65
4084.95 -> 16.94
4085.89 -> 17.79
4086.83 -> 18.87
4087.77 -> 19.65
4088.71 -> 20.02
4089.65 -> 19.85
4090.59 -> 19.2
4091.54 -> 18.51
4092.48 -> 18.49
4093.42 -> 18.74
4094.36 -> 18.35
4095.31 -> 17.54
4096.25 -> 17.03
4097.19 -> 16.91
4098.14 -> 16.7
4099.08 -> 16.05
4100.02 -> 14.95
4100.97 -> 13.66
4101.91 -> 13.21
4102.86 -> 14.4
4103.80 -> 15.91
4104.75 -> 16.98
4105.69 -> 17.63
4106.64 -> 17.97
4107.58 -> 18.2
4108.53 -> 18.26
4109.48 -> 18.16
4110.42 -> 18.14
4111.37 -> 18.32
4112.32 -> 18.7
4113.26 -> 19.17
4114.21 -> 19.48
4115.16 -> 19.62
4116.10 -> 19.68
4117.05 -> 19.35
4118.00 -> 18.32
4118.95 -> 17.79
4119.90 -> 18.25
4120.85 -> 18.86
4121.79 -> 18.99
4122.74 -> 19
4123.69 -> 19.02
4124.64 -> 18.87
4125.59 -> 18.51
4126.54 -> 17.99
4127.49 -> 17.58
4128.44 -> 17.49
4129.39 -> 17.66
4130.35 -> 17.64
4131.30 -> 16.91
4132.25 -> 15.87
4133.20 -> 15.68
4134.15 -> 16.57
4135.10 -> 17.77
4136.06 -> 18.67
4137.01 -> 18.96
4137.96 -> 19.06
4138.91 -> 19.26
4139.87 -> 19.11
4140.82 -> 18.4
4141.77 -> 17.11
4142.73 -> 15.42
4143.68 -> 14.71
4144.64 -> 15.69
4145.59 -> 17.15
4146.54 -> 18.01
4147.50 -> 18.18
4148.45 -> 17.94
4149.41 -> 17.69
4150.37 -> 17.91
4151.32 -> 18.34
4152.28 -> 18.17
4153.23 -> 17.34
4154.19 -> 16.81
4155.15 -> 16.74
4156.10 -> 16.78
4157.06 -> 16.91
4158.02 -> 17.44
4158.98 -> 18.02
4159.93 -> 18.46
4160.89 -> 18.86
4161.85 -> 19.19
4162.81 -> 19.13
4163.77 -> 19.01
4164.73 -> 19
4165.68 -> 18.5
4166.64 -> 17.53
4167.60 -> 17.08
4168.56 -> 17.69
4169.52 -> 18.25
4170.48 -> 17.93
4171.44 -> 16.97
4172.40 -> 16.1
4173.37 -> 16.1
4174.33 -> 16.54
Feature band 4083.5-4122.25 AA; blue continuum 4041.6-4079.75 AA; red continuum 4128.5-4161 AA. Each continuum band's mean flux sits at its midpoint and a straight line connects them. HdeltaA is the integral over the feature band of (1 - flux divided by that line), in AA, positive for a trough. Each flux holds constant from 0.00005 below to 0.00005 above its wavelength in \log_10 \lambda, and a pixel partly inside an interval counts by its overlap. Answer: -2.5 AA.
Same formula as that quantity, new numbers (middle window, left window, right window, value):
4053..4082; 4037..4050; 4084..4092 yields 2.64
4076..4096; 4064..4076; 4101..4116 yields -1.52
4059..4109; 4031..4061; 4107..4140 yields 1.81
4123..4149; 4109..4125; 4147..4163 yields 1.02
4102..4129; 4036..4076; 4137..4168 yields -1.37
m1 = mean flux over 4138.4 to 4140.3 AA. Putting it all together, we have 19.1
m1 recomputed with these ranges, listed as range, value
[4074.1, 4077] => 16.1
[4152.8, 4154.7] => 17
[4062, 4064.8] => 14.2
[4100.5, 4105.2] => 14.8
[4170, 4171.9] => 17.5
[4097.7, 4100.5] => 15.9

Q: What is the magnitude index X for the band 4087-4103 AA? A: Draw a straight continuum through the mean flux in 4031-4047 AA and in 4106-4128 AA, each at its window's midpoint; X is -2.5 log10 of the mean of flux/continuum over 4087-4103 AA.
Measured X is 0.04 mag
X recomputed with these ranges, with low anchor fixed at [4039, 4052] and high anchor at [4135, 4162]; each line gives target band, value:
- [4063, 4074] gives 0.079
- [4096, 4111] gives 0.044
